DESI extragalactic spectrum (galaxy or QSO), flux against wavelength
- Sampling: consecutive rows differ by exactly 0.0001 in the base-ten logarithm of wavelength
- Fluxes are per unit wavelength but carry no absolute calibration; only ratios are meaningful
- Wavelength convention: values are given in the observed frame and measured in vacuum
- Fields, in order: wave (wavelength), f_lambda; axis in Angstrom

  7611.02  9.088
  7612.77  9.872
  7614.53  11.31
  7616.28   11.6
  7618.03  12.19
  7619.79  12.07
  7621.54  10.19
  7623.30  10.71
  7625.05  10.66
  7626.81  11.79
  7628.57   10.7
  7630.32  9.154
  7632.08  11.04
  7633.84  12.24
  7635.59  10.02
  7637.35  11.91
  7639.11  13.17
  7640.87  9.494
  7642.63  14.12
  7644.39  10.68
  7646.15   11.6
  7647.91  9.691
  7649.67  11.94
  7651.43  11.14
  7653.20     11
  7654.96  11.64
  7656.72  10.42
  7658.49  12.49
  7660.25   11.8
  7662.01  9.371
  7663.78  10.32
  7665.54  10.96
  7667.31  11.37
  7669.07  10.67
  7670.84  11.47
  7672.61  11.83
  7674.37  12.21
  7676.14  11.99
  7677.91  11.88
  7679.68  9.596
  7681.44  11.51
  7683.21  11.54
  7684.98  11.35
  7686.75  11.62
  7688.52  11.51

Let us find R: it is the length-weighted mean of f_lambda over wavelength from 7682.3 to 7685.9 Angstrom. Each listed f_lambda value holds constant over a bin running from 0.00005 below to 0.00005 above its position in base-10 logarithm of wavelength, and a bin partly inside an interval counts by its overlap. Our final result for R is 11.4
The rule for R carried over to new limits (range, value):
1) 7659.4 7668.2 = 10.8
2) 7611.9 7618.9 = 11.2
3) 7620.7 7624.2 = 10.5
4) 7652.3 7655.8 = 11.3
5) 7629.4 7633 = 10.1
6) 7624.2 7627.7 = 11.2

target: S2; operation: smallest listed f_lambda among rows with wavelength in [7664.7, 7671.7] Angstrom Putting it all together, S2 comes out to 10.67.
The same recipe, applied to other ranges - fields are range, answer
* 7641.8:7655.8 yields 9.691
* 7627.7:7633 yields 9.154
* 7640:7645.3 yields 9.494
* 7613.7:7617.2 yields 11.31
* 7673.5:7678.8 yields 11.88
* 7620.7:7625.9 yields 10.19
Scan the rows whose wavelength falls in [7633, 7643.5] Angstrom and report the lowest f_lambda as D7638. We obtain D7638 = 9.494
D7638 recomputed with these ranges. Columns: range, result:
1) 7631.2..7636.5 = 10.02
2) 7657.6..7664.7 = 9.371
